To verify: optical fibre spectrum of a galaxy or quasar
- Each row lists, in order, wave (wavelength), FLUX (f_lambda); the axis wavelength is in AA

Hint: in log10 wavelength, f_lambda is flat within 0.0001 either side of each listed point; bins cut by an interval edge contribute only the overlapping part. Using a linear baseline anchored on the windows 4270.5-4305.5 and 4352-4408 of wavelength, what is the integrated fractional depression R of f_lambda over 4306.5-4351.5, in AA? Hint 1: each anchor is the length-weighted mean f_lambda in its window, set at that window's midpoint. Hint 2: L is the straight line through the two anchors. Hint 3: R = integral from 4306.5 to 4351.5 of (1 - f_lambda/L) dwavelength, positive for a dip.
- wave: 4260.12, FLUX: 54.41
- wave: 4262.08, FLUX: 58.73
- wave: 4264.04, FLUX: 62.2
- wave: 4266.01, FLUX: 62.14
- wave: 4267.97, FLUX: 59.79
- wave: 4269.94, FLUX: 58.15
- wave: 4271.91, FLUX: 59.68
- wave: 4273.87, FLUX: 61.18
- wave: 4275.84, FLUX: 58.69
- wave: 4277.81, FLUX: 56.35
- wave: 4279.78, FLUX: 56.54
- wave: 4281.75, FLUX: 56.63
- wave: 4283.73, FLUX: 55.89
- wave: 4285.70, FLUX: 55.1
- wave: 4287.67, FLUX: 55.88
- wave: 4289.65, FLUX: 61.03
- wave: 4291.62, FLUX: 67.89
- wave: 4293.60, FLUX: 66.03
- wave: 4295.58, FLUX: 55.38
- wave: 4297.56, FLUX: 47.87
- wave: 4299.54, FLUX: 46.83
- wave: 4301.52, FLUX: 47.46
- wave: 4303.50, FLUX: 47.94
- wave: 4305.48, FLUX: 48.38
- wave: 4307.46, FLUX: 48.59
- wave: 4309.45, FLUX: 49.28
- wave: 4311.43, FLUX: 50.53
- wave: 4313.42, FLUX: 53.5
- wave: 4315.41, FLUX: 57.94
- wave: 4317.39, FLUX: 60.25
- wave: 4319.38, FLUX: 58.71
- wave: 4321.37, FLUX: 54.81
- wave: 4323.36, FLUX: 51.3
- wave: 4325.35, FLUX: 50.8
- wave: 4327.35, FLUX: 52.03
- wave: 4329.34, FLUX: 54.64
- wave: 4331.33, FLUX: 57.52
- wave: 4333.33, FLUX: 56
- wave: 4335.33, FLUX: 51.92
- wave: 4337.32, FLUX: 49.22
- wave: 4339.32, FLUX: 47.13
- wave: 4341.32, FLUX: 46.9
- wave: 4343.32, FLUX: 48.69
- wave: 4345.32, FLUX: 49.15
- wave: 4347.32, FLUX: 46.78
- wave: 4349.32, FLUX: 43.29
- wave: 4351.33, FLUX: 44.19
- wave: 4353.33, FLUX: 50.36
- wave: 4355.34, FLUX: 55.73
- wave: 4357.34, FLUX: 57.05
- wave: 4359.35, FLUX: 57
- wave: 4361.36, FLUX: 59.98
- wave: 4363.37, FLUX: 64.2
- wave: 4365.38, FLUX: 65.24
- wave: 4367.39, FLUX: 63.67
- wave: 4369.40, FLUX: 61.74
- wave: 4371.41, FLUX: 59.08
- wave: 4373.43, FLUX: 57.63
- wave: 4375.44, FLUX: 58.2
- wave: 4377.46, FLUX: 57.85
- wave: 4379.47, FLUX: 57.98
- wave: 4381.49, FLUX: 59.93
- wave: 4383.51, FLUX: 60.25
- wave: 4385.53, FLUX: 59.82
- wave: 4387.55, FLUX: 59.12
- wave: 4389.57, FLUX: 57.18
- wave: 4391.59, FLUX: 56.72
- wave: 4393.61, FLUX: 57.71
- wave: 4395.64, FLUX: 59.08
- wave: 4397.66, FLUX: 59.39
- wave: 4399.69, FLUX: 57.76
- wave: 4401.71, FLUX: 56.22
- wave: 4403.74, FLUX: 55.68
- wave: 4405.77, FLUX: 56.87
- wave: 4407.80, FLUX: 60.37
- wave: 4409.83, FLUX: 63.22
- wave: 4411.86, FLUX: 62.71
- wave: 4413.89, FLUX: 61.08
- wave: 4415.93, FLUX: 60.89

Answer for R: 4.4 AA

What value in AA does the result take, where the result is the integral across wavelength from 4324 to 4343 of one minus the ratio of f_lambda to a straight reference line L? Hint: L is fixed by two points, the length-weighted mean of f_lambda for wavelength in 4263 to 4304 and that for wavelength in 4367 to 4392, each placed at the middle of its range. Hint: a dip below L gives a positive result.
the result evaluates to 2.1 AA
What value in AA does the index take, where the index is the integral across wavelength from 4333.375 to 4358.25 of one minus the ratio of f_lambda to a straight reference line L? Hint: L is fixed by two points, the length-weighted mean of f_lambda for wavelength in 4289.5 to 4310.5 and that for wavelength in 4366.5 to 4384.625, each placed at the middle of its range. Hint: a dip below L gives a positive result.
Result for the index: 3.3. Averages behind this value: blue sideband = 53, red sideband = 59.6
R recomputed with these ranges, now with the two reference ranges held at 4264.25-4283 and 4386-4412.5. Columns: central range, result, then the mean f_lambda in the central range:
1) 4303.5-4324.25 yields 2.0 AA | 53.1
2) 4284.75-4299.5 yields 0.3 AA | 57.7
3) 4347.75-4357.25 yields 1.5 AA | 49.1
